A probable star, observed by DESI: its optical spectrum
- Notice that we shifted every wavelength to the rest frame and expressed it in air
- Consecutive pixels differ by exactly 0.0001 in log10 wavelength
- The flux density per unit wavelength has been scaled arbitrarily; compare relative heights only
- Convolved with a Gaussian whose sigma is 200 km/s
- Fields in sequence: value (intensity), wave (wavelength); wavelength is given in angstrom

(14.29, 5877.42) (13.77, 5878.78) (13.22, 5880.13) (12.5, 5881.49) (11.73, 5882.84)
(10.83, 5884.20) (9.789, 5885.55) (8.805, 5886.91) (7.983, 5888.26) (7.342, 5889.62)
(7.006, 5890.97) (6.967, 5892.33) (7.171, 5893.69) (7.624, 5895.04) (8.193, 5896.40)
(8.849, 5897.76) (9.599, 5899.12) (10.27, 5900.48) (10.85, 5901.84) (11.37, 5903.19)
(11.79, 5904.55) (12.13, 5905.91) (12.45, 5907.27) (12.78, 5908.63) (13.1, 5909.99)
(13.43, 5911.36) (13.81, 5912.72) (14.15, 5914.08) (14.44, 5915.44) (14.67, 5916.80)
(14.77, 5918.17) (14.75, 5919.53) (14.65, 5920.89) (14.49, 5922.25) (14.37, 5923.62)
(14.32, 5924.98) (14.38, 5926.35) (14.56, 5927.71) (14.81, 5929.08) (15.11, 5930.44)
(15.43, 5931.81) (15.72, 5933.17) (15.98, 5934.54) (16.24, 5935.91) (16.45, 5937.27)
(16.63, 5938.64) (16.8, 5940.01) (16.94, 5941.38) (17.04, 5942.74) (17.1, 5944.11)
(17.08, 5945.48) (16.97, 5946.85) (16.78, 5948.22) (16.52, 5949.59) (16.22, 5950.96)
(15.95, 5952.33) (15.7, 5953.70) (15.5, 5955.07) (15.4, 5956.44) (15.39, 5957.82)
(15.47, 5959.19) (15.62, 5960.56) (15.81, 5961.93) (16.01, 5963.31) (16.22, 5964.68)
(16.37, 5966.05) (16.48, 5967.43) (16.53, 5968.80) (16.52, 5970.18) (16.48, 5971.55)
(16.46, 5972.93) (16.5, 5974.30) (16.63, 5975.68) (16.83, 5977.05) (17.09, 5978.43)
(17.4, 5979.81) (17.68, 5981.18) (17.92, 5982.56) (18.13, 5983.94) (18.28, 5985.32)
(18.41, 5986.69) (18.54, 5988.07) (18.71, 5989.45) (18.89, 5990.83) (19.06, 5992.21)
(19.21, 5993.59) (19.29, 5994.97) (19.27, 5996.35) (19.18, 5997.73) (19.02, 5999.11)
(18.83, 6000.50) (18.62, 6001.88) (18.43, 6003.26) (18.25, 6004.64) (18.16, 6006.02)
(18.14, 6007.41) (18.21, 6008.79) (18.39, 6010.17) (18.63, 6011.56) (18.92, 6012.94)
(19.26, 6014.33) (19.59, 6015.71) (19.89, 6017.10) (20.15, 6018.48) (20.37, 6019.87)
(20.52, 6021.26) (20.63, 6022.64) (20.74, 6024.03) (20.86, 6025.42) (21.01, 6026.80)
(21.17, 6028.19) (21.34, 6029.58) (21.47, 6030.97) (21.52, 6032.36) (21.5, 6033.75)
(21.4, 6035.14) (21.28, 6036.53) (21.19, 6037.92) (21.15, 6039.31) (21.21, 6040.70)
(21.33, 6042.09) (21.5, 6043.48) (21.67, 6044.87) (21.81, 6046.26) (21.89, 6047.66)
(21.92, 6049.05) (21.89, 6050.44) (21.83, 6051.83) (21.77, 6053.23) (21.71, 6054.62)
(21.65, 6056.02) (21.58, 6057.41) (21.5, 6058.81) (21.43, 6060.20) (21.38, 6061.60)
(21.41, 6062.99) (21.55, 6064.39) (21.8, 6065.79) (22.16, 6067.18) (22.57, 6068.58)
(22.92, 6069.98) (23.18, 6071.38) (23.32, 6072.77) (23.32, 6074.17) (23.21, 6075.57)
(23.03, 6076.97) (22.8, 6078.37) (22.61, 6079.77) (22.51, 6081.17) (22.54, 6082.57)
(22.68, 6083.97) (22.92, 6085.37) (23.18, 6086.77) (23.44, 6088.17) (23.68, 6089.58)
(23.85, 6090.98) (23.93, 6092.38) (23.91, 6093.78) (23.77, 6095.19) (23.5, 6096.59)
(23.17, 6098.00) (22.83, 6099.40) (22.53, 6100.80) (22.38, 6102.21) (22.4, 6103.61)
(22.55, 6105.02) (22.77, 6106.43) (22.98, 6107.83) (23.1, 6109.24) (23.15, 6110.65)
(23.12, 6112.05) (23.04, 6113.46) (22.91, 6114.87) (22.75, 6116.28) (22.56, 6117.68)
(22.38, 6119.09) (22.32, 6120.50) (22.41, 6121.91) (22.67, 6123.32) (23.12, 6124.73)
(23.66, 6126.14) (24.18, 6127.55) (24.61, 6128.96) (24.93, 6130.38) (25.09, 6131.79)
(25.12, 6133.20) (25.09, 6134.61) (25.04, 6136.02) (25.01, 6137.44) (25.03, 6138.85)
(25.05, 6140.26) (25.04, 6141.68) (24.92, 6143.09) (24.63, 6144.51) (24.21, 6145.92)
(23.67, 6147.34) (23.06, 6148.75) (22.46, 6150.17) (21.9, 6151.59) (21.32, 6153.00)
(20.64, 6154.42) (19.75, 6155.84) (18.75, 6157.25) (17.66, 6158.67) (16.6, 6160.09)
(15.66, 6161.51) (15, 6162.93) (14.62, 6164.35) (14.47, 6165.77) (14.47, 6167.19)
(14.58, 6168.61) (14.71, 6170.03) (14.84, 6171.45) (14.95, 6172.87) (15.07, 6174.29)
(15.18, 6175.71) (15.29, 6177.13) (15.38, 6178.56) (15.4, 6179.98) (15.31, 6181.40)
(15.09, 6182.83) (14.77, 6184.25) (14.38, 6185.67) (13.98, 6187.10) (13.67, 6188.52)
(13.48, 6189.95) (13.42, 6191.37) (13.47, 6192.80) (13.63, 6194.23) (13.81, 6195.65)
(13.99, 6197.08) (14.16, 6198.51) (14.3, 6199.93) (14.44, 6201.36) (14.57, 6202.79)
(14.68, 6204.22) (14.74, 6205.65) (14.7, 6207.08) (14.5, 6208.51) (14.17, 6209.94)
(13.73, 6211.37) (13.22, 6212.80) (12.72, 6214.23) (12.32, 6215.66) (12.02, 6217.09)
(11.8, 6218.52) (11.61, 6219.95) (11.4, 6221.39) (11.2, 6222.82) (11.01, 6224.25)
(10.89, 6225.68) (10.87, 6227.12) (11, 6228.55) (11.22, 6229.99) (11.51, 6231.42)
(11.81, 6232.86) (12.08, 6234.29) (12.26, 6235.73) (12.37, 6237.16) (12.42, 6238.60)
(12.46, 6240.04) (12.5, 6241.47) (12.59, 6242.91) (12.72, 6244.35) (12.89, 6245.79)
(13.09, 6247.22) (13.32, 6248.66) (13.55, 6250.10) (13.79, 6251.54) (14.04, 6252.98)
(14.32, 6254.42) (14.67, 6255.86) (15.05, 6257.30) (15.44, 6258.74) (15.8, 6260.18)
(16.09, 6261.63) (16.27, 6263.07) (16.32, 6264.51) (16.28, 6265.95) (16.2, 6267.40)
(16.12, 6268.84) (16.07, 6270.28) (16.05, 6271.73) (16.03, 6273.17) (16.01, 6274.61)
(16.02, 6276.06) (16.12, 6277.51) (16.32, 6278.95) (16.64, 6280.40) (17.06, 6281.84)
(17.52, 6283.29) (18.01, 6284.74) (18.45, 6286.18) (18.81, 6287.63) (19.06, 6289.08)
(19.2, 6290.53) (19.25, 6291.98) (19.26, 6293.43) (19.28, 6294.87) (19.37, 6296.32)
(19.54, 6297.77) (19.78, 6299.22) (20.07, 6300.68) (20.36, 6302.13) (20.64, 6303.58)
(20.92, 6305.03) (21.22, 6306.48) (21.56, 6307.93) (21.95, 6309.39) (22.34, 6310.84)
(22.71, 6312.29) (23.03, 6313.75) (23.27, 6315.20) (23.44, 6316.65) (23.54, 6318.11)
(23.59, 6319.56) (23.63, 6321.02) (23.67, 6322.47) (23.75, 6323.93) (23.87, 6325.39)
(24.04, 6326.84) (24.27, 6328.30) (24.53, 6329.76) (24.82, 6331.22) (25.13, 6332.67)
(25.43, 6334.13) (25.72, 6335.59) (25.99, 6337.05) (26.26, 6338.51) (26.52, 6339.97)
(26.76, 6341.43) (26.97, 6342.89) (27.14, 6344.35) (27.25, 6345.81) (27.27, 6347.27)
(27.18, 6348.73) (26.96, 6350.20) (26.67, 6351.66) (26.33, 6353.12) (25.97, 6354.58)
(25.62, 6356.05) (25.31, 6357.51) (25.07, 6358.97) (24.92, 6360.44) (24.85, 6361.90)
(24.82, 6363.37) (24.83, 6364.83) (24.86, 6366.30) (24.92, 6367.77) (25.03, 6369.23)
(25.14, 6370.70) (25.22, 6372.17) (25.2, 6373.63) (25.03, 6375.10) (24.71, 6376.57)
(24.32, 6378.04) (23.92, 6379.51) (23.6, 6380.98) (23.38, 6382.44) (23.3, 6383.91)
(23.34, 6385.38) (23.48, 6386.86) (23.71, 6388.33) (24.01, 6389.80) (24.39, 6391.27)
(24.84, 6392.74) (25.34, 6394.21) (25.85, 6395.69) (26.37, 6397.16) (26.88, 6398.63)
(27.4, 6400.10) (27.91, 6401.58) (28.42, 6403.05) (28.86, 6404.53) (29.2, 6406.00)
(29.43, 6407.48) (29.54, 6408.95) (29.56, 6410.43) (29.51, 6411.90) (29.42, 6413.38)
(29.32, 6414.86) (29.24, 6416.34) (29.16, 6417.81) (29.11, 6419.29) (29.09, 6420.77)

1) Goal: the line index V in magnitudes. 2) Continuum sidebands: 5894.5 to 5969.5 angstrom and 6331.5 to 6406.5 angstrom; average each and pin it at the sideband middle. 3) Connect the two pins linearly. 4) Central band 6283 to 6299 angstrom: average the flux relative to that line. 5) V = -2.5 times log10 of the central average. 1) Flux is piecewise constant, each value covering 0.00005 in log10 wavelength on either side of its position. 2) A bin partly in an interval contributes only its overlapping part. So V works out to 0.24 mag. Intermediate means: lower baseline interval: 14.6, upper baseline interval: 25.6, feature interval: 19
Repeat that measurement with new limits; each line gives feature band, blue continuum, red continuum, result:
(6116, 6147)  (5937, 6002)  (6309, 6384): -0.18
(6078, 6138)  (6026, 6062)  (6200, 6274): -0.23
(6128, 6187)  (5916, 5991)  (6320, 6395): 0.06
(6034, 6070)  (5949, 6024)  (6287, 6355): -0.15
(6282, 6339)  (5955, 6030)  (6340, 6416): 0.13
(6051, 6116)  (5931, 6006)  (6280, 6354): -0.19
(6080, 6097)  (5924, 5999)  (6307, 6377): -0.19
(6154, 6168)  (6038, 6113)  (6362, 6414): 0.37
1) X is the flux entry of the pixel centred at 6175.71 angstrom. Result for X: 15.18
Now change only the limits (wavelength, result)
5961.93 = 15.81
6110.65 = 23.15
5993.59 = 19.21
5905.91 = 12.13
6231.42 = 11.51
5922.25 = 14.49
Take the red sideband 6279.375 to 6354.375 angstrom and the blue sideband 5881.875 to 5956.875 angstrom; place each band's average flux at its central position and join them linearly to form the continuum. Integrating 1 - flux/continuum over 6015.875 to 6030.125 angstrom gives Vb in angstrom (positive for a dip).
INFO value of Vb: -4.4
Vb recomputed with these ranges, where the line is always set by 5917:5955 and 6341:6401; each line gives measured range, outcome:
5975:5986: -0.5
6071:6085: -3.0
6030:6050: -3.8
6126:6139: -3.1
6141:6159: -1.6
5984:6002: -2.0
